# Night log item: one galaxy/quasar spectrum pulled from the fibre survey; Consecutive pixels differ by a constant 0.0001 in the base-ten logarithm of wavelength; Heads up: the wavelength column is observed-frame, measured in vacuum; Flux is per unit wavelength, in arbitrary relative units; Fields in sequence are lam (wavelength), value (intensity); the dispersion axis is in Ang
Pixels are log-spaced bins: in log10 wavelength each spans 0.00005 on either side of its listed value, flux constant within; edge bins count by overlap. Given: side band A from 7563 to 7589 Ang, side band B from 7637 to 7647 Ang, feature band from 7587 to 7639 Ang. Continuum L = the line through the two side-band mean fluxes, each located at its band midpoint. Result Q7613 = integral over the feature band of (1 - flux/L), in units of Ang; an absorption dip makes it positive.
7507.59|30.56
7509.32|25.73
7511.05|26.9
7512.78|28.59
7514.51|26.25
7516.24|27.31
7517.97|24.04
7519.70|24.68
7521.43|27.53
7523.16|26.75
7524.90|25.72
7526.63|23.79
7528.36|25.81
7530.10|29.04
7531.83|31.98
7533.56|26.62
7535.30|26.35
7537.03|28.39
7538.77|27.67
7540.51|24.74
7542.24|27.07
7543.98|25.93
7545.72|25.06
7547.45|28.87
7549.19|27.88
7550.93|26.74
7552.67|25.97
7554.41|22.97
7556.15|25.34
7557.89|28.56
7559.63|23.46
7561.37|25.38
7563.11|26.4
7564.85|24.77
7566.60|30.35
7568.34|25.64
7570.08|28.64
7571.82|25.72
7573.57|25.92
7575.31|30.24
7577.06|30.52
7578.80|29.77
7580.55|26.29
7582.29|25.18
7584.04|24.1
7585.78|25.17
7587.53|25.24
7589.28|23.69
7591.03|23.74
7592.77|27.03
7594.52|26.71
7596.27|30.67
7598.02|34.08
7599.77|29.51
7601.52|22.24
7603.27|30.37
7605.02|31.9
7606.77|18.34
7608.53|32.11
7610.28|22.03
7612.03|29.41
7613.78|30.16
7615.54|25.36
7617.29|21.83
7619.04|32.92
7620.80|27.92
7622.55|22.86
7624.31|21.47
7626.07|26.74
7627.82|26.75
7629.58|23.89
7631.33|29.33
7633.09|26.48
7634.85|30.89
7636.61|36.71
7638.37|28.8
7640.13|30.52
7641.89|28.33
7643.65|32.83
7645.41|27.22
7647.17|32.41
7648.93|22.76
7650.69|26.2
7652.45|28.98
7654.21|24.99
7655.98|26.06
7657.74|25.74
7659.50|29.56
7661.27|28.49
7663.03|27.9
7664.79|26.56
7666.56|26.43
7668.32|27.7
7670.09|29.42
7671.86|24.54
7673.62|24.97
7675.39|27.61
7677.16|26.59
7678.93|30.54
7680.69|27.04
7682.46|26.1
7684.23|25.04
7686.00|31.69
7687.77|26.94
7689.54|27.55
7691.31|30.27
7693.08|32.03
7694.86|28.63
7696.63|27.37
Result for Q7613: 2.5 Ang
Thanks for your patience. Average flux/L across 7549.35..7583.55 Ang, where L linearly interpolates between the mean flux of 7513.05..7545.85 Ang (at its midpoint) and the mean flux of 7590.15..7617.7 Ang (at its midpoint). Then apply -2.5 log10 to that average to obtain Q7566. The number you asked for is 0.010 mag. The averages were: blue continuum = 26.6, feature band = 26.7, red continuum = 27.3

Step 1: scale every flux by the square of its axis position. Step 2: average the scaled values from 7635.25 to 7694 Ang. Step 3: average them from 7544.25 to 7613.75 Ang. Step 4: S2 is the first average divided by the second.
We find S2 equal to 1.1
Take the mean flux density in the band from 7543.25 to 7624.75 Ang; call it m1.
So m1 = 26.7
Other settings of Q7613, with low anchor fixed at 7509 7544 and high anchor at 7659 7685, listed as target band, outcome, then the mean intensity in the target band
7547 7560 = 0.3 Ang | 26.2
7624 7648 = -1.6 Ang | 28.9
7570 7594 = 0.4 Ang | 26.5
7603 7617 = 0.0 Ang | 27.1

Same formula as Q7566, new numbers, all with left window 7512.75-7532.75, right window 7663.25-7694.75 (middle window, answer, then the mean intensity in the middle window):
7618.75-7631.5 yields 0.06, 26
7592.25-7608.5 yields -0.03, 28.1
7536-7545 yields 0.00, 26.7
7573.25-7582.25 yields -0.05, 28.4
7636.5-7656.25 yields -0.04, 28.6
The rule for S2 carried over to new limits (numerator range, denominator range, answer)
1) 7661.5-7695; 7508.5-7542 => 1.08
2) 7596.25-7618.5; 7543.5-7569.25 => 1.06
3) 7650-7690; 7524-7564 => 1.06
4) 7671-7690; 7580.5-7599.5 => 1.04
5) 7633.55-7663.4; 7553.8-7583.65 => 1.10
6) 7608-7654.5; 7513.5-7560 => 1.07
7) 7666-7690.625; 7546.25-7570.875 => 1.07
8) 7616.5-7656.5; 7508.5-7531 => 1.09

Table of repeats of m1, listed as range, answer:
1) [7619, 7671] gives 27.8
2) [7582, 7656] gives 27.3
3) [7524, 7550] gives 27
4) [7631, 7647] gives 30.2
